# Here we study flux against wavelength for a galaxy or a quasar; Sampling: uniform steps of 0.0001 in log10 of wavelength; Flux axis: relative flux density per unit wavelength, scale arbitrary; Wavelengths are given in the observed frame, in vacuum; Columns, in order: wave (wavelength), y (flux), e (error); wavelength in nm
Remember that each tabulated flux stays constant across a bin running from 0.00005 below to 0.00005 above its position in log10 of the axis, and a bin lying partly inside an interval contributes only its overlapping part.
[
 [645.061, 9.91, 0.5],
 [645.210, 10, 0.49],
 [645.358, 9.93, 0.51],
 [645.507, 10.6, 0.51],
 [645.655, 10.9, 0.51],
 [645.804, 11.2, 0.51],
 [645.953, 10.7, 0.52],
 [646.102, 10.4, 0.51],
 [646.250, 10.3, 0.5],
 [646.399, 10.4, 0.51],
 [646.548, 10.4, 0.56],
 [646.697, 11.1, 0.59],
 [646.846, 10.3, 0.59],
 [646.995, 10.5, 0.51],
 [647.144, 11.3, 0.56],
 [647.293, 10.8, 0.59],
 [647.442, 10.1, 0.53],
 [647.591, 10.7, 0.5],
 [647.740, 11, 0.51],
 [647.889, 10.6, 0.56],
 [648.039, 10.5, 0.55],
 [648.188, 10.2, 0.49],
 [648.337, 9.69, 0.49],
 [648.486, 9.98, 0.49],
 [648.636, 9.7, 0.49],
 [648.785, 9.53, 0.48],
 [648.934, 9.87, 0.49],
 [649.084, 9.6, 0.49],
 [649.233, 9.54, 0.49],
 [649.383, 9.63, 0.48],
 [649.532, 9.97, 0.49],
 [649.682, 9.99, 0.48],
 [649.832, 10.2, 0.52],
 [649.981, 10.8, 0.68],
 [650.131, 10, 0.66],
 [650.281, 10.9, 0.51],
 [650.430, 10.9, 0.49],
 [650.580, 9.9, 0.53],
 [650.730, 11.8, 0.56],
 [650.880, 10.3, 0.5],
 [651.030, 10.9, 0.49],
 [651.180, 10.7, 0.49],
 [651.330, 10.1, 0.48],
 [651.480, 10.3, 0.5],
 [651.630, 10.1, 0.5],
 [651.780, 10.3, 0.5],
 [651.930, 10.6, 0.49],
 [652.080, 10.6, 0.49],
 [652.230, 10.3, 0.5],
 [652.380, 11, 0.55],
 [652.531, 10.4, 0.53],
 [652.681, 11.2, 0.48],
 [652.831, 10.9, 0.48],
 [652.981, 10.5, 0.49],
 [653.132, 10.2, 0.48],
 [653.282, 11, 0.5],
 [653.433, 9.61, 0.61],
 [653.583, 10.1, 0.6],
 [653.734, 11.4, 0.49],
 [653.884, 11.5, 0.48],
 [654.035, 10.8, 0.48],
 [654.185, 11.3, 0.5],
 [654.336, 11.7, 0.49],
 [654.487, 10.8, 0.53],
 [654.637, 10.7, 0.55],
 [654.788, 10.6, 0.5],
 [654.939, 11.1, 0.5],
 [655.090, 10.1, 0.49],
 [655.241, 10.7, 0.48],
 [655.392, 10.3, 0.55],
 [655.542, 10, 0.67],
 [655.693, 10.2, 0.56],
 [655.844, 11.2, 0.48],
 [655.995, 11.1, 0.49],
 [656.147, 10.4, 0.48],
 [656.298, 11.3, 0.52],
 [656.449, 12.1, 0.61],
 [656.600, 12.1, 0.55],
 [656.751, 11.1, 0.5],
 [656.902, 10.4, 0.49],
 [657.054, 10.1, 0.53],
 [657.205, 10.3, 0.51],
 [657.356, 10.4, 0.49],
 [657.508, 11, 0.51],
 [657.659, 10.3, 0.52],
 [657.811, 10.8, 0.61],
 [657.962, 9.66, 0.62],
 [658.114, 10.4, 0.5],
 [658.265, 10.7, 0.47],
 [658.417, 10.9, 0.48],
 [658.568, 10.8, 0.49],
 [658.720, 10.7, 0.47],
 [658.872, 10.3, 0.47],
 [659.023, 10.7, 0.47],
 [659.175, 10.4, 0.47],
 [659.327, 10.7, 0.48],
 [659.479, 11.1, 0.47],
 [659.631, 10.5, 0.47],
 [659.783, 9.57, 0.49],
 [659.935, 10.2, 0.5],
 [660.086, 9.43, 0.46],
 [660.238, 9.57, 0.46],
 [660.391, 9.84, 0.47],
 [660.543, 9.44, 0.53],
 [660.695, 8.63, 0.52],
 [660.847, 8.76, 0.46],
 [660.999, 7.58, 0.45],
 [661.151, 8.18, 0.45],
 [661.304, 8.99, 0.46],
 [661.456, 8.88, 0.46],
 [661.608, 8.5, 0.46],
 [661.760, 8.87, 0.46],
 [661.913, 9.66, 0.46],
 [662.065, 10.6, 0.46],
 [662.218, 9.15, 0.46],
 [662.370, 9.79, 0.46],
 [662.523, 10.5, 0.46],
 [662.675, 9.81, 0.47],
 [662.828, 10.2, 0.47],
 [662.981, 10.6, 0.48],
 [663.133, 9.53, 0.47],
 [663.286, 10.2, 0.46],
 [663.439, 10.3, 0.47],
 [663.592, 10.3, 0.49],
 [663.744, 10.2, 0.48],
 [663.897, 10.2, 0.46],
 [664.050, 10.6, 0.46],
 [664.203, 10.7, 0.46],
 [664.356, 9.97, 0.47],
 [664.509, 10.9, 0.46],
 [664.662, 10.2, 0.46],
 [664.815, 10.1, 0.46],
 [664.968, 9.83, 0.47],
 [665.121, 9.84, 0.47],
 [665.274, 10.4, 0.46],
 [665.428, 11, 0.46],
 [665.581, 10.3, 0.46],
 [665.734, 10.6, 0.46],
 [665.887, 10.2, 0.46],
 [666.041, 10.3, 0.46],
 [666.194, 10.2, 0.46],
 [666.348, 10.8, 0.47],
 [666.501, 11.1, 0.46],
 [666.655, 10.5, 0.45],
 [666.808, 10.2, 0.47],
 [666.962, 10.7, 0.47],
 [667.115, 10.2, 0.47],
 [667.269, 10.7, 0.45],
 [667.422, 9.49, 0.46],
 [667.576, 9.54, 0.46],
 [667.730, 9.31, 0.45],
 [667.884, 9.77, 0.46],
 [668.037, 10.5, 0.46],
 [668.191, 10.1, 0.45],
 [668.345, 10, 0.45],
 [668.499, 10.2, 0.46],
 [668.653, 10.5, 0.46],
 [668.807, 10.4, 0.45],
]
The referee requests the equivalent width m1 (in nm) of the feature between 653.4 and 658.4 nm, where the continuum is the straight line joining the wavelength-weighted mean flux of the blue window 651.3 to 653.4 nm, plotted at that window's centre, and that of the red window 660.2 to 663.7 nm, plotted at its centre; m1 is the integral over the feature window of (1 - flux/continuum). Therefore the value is -0.30 nm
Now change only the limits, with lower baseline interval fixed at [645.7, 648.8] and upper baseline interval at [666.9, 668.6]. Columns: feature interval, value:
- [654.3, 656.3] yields -0.07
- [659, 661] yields 0.08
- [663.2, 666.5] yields -0.08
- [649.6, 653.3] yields -0.06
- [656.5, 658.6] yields -0.08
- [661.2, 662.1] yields 0.09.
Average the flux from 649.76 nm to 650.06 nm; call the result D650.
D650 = 10.5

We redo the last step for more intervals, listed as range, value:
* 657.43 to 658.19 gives 10.4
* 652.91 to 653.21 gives 10.3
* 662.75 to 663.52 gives 10.2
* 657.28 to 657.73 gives 10.6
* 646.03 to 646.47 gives 10.4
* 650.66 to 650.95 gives 11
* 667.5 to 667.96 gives 9.53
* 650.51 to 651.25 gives 10.7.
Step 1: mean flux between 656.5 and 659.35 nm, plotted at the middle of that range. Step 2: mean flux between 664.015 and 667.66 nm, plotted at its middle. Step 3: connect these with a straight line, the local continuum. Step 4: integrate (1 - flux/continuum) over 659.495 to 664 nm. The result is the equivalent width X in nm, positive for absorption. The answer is 0.38 nm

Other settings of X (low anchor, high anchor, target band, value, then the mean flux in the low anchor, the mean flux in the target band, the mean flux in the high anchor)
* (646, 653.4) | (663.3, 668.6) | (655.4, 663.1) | 0.15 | 10.4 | 10.1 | 10.3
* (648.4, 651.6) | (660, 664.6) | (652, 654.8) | -0.20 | 10.2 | 10.8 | 9.67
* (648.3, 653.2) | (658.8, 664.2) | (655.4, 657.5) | -0.16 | 10.3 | 10.8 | 9.78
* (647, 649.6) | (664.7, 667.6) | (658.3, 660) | -0.05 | 10.2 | 10.5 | 10.3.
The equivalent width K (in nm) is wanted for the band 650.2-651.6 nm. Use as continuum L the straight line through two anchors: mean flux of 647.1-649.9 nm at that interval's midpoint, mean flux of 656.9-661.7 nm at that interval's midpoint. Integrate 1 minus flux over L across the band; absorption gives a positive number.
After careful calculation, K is -0.07 nm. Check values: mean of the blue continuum 10.1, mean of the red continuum 9.92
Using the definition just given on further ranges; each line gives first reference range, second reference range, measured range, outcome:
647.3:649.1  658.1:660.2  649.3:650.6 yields -0.01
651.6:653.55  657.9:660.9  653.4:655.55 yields -0.07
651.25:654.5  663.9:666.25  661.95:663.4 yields 0.05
